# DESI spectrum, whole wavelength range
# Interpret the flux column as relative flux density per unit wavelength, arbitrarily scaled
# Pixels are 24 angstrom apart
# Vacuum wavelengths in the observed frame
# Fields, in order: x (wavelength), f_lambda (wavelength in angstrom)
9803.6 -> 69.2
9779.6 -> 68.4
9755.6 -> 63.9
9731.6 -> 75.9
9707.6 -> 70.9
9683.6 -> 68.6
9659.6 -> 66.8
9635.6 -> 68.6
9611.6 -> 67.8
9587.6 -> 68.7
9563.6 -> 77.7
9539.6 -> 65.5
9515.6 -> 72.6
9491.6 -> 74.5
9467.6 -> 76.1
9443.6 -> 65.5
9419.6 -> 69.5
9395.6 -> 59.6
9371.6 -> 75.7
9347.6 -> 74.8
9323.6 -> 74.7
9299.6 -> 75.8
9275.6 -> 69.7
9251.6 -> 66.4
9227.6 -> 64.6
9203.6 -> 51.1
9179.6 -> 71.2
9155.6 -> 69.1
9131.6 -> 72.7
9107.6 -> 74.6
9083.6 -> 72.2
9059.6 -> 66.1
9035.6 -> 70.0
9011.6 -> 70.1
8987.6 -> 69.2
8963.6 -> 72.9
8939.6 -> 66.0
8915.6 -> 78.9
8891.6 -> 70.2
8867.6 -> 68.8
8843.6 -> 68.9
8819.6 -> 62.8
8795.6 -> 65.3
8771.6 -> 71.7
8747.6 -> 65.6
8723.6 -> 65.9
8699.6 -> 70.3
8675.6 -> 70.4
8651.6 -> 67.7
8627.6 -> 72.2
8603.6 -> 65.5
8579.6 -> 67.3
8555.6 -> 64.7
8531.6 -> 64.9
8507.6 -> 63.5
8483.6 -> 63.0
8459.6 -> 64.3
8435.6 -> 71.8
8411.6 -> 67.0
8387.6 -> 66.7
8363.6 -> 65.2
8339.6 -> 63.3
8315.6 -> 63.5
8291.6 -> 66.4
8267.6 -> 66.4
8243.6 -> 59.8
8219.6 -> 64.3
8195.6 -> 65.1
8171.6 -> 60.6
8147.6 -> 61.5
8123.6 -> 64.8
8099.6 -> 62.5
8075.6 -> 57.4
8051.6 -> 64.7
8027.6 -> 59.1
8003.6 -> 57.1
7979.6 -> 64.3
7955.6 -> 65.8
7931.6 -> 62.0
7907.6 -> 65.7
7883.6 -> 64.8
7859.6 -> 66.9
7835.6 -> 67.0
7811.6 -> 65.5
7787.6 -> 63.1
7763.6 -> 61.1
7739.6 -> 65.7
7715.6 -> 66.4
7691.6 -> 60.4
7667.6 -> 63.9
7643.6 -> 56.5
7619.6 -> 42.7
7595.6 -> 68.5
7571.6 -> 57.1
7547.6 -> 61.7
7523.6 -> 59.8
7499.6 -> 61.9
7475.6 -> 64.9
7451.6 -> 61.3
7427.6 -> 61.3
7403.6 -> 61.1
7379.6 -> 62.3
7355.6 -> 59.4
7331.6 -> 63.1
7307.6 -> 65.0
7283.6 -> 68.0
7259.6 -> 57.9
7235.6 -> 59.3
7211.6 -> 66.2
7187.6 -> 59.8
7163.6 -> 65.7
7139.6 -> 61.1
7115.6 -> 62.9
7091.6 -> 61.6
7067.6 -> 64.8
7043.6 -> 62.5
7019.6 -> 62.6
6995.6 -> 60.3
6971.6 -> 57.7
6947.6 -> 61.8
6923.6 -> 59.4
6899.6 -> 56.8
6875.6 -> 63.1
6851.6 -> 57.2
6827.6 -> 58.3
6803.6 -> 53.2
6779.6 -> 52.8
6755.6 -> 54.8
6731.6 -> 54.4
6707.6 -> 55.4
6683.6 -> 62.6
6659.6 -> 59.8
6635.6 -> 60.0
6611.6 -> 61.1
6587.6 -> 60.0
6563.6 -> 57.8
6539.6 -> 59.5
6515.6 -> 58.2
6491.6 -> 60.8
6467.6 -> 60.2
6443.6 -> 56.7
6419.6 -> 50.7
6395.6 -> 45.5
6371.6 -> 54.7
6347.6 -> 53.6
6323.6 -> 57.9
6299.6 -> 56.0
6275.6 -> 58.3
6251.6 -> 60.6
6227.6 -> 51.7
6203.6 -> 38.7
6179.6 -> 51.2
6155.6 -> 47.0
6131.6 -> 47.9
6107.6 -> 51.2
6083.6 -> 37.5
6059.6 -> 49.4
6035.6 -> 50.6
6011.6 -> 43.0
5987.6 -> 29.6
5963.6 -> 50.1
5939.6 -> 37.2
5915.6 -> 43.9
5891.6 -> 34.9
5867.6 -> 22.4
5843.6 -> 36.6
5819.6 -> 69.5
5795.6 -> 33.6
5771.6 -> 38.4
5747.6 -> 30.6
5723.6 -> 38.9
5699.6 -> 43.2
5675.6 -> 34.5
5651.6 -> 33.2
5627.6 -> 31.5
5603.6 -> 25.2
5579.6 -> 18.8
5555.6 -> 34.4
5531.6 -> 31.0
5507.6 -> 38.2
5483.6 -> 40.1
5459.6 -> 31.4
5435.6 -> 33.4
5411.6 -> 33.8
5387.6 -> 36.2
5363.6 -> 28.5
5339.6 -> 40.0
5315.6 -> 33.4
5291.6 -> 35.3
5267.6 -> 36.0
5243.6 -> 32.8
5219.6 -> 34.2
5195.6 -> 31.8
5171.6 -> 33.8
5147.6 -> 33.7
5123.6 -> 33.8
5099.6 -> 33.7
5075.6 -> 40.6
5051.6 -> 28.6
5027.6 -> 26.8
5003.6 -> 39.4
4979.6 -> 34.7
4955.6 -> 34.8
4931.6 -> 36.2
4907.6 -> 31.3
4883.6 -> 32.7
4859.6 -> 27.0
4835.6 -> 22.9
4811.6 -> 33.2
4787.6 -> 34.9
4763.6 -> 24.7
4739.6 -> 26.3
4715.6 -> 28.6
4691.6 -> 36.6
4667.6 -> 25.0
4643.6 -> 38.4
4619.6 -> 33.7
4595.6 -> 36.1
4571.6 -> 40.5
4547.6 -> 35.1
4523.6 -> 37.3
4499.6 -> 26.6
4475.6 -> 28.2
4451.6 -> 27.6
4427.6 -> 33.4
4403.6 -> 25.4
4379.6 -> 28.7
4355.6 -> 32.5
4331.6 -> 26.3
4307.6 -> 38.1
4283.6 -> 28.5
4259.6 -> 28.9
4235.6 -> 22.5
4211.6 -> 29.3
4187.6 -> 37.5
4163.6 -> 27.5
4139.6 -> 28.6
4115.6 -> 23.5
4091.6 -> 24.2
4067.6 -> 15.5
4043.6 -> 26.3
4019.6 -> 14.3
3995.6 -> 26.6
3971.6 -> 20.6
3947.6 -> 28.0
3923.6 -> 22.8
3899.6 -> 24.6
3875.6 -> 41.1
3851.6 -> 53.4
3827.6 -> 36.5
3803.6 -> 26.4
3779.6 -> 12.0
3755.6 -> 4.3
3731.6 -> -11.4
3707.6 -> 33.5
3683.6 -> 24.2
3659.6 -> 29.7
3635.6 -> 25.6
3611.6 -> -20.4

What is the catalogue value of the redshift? 0.562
